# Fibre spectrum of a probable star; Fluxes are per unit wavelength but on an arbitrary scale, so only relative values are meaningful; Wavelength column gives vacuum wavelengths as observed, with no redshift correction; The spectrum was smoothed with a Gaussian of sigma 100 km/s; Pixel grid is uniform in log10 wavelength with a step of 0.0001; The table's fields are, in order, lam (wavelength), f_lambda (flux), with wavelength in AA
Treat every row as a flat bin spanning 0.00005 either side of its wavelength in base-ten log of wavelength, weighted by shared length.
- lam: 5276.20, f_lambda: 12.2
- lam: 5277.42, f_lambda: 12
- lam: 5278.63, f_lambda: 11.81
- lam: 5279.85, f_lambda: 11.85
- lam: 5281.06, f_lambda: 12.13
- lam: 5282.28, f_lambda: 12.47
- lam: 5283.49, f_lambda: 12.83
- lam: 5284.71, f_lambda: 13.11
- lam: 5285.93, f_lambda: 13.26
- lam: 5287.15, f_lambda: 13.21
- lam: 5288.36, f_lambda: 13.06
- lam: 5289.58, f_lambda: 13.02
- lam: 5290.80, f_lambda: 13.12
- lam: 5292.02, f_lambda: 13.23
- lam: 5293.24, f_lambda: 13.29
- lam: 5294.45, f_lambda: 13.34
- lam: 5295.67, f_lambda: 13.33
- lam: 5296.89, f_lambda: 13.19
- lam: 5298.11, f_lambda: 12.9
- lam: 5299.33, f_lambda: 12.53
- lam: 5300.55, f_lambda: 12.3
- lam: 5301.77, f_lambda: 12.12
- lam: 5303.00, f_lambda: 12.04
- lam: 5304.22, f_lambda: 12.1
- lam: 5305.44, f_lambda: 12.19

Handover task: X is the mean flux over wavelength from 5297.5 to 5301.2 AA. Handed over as 12.6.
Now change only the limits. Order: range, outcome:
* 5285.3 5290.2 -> 13.1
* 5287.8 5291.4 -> 13.1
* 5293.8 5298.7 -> 13.2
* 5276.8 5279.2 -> 11.9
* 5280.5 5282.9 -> 12.3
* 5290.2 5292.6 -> 13.2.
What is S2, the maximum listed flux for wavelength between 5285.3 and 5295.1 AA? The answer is 13.34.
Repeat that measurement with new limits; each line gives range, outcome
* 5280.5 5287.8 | 13.26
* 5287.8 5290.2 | 13.06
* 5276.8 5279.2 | 12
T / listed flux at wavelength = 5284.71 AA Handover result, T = 13.11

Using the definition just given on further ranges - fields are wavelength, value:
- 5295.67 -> 13.33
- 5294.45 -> 13.34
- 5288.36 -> 13.06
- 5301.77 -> 12.12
